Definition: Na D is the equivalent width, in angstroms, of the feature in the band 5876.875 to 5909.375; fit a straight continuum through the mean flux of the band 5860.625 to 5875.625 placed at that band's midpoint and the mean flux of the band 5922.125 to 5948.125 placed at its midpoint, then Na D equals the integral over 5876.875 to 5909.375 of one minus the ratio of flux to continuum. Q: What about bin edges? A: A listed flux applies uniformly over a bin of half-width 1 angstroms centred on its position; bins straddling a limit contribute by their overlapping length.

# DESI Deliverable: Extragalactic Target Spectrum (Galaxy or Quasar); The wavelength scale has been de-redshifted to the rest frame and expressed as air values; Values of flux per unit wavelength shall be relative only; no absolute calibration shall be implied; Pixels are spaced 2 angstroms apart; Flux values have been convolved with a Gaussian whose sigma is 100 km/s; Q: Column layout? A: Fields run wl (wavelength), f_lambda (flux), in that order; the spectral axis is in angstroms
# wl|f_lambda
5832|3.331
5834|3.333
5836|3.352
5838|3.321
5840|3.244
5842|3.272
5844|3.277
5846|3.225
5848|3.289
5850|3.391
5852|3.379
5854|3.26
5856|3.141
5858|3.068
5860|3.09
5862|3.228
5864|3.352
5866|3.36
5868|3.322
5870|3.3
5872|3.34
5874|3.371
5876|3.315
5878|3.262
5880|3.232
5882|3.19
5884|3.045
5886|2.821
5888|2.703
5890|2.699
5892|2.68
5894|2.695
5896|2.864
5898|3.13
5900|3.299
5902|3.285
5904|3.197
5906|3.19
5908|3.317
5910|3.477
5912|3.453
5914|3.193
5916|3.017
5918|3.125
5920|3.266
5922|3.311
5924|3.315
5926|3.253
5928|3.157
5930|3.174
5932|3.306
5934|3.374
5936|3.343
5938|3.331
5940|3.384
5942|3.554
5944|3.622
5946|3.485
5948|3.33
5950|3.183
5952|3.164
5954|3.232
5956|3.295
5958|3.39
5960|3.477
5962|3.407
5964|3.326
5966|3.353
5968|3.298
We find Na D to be 2.8 angstroms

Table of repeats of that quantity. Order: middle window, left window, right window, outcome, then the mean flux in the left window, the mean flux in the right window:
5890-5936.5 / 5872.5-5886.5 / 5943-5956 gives 1.17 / 3.2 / 3.33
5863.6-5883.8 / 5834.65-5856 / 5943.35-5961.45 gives 0.10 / 3.29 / 3.35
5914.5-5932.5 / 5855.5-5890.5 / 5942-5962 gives 0.45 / 3.16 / 3.37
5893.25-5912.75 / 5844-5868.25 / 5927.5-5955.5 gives 0.63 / 3.26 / 3.33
